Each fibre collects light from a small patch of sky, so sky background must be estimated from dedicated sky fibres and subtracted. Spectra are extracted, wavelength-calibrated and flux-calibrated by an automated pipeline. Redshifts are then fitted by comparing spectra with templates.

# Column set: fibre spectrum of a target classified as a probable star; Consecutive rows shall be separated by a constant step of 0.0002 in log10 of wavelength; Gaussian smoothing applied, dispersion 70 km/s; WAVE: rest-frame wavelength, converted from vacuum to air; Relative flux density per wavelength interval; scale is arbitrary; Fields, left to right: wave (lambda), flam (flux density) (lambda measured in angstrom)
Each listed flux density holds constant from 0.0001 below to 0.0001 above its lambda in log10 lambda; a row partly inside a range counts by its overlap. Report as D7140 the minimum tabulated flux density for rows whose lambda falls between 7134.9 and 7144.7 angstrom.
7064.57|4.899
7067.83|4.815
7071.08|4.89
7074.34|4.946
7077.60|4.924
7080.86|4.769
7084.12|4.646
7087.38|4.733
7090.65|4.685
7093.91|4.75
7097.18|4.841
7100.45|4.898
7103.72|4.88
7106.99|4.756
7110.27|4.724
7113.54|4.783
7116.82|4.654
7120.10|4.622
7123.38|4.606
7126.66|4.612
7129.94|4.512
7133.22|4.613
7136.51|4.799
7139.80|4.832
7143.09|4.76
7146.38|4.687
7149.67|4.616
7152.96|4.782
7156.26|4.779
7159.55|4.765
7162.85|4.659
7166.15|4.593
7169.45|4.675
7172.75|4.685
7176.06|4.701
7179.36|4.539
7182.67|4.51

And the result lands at 4.76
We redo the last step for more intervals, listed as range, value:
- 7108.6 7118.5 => 4.654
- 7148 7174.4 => 4.593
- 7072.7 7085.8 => 4.646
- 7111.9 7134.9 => 4.512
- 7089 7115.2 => 4.685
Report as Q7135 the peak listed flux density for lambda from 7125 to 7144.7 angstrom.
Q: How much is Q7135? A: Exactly 4.832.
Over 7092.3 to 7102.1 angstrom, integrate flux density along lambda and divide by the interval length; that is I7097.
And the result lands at 4.83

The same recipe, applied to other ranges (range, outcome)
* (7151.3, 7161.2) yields 4.78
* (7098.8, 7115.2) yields 4.81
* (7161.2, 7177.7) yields 4.66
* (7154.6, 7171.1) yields 4.69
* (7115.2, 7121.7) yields 4.64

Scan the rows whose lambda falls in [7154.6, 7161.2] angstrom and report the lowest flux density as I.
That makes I 4.765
